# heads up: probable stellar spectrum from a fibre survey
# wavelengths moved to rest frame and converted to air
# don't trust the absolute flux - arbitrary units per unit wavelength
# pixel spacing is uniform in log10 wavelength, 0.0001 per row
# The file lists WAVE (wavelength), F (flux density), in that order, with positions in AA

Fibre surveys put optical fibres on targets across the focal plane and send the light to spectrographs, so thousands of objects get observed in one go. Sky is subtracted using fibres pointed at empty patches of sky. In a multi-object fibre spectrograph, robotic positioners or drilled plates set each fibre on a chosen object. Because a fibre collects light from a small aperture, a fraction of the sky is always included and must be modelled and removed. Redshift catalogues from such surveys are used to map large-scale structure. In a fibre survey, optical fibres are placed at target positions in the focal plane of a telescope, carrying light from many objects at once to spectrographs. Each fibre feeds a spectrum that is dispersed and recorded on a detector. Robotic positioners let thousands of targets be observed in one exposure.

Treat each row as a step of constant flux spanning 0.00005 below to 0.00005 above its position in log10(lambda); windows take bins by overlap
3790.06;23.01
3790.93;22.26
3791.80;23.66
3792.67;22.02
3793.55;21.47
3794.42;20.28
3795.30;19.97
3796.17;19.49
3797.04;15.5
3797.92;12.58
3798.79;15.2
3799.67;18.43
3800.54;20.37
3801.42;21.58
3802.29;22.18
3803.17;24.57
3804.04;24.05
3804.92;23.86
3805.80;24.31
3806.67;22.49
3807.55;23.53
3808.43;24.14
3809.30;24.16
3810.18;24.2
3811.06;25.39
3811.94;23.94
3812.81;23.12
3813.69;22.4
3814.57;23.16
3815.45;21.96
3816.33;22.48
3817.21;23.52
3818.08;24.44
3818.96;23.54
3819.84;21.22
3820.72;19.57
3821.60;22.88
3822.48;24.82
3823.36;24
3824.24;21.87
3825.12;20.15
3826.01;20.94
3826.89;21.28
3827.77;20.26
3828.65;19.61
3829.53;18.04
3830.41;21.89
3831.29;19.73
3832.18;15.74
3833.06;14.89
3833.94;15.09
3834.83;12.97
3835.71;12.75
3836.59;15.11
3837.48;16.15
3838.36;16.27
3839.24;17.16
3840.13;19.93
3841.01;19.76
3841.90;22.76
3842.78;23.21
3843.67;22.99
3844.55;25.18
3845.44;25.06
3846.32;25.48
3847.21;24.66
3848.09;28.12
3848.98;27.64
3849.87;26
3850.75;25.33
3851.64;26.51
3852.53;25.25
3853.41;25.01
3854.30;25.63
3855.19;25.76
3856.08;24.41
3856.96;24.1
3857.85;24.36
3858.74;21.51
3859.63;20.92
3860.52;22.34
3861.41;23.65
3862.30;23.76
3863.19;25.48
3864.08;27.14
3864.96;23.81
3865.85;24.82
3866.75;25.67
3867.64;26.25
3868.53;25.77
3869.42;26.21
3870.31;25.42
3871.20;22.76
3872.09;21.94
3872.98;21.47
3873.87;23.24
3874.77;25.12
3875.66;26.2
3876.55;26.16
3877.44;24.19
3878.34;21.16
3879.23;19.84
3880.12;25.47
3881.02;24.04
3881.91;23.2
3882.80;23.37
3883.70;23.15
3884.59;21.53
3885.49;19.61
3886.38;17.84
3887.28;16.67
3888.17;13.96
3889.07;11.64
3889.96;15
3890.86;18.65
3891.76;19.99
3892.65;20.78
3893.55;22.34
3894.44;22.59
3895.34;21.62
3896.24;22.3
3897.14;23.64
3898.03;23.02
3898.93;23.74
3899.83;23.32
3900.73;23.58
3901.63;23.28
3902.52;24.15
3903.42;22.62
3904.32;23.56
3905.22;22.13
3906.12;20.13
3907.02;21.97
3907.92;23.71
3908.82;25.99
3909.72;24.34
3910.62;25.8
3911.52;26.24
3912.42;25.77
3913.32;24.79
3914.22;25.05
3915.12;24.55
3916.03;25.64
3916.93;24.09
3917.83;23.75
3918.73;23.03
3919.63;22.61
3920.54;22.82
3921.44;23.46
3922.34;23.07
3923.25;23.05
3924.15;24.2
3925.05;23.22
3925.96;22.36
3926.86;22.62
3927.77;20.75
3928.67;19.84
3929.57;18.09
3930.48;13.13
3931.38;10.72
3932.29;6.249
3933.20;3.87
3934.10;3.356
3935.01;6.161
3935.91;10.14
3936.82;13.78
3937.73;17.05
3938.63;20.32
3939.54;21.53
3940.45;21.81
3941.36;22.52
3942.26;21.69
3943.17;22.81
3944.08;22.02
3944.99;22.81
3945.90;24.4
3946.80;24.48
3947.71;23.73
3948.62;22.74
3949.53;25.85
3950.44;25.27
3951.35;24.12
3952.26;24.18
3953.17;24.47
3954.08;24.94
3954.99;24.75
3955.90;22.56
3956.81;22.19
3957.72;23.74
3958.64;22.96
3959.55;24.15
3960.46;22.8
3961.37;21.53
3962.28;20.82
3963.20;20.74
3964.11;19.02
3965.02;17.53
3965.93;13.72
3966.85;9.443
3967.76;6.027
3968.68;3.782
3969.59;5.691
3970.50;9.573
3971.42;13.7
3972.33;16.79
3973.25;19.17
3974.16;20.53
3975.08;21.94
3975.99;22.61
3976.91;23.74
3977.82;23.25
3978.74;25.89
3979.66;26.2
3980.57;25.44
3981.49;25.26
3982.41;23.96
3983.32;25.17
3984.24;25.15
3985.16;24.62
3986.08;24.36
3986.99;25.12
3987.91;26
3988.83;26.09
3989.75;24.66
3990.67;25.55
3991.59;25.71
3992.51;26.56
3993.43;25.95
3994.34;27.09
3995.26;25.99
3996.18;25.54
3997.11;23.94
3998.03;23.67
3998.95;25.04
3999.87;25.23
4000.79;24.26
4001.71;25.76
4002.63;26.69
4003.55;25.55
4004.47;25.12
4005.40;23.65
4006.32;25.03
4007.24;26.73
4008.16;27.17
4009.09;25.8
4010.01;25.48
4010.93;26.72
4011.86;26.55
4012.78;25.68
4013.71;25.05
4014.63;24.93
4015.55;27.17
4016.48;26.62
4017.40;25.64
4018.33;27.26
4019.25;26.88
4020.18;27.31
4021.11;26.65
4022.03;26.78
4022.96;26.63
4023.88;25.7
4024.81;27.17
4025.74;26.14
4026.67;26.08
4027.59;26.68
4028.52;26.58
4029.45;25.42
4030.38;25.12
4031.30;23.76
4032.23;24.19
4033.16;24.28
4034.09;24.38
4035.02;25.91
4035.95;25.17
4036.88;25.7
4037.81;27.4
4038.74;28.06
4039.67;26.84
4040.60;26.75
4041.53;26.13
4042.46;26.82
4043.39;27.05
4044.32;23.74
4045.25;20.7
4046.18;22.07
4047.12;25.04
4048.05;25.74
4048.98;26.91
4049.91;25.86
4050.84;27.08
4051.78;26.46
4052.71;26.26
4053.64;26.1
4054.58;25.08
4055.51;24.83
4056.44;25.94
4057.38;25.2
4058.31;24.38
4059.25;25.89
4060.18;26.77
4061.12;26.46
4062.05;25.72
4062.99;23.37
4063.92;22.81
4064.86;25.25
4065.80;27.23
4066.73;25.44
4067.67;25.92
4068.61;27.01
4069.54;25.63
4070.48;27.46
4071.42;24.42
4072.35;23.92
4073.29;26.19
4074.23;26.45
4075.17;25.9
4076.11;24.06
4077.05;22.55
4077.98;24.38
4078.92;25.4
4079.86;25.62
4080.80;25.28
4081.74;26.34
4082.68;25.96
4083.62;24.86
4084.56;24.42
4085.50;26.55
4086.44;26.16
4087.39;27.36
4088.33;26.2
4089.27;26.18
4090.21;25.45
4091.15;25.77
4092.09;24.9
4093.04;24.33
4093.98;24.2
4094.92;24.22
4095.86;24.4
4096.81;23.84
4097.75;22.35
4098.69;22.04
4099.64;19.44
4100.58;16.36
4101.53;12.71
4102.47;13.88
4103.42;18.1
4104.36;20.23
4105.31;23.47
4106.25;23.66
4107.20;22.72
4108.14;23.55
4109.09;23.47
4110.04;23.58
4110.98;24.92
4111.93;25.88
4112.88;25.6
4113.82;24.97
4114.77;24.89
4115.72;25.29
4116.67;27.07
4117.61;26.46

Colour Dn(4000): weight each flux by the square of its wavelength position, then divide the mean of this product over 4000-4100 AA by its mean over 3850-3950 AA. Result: 1.26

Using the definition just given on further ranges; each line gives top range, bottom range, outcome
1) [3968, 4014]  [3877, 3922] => 1.10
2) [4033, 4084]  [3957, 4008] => 1.20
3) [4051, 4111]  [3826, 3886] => 1.21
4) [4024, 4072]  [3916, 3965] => 1.32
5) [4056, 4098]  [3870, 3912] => 1.25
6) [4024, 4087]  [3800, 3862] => 1.29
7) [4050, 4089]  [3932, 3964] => 1.34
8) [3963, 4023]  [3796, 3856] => 1.16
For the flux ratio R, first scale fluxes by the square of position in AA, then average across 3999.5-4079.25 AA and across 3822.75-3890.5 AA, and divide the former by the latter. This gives 1.28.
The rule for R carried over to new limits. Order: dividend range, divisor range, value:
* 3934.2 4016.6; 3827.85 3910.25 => 1.06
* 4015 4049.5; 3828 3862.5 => 1.31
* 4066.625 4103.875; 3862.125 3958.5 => 1.20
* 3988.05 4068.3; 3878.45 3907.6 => 1.30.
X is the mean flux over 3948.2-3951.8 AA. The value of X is 24.5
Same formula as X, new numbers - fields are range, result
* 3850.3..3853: 25.8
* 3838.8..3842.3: 19.8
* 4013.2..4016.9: 25.9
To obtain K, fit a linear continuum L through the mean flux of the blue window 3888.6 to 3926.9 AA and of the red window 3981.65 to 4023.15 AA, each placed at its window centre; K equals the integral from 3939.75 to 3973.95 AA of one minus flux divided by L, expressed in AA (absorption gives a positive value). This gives 6.0 AA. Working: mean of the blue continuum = 22.8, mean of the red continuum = 25.7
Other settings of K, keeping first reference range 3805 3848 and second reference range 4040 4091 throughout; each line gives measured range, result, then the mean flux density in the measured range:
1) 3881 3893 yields 1.8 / 19.1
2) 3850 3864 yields -1.6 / 24.4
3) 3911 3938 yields 4.5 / 19.1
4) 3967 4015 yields 2.2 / 23.1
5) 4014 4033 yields -1.0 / 26.1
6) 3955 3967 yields 1.6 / 20.5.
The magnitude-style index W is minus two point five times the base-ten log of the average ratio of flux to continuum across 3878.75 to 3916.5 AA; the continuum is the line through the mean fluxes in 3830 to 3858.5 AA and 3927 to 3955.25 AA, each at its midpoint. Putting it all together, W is -0.10 mag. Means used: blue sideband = 21.7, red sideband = 19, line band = 22.2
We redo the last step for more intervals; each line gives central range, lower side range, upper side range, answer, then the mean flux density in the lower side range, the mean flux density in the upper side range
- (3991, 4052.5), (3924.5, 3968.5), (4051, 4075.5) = -0.11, 19.1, 25.6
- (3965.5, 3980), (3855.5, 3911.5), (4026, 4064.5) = 0.43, 22.7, 25.5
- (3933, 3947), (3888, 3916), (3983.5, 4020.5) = 0.33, 22.4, 25.7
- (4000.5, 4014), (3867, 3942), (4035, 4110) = -0.11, 21.1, 24.6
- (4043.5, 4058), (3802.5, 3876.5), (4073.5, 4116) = -0.07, 22.7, 23.7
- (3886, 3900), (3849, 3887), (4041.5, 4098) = 0.22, 23.9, 25.3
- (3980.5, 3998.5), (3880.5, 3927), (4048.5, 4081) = -0.05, 22.4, 25.5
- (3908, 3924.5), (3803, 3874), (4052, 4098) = -0.04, 22.6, 25.3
